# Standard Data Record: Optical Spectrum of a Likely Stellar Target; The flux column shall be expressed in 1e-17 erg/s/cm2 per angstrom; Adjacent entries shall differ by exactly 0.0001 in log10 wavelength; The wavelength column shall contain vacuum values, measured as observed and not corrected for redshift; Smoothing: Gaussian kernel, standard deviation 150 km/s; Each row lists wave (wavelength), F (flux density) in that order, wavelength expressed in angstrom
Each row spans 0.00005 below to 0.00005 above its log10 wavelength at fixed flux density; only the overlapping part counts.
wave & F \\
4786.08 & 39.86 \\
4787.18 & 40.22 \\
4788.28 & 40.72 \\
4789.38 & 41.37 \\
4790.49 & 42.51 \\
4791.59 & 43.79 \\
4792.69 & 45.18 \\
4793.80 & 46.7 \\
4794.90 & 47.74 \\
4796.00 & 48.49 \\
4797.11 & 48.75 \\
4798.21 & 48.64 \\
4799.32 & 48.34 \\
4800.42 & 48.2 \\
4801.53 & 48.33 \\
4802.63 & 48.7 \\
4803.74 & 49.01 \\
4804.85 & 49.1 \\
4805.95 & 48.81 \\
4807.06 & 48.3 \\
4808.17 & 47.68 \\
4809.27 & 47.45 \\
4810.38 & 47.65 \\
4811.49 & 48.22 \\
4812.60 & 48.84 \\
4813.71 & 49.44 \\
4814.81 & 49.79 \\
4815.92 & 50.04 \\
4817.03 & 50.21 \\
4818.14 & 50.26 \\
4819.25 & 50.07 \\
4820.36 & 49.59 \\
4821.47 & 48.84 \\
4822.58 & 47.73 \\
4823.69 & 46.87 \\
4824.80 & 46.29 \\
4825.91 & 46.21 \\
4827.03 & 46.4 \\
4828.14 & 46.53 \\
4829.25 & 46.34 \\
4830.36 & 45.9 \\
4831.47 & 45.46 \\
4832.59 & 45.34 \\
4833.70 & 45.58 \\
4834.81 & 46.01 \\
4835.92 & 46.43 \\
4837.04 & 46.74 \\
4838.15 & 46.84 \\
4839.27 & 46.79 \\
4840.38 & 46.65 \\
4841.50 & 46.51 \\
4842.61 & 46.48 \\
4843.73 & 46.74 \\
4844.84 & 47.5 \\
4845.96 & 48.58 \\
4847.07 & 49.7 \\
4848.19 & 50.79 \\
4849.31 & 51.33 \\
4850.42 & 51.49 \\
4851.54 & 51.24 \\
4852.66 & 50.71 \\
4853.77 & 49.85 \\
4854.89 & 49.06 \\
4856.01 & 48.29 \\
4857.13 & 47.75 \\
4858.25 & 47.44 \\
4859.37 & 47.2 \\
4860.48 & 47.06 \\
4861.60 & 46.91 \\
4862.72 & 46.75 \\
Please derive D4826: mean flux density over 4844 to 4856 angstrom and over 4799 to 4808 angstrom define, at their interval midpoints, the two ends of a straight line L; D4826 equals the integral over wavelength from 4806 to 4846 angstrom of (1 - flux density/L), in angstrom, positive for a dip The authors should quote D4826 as 1.4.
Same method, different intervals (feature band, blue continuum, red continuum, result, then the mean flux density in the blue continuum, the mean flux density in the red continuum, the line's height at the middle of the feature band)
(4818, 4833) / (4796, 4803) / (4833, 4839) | -0.1 angstrom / 48.5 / 46.3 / 46.9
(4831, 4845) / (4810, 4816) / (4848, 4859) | 0.9 angstrom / 49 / 49.7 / 49.4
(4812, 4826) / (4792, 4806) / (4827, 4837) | -0.6 angstrom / 48.1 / 46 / 46.8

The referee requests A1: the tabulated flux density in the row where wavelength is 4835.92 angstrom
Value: 46.43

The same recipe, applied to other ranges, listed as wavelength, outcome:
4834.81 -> 46.01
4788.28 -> 40.72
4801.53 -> 48.33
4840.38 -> 46.65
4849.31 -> 51.33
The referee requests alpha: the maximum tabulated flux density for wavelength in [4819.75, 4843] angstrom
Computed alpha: 49.59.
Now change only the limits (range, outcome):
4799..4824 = 50.26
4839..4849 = 50.79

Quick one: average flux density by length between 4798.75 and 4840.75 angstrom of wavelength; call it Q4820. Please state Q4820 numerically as 47.8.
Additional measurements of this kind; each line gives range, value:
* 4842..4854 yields 49.5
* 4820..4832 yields 46.9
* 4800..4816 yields 48.6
